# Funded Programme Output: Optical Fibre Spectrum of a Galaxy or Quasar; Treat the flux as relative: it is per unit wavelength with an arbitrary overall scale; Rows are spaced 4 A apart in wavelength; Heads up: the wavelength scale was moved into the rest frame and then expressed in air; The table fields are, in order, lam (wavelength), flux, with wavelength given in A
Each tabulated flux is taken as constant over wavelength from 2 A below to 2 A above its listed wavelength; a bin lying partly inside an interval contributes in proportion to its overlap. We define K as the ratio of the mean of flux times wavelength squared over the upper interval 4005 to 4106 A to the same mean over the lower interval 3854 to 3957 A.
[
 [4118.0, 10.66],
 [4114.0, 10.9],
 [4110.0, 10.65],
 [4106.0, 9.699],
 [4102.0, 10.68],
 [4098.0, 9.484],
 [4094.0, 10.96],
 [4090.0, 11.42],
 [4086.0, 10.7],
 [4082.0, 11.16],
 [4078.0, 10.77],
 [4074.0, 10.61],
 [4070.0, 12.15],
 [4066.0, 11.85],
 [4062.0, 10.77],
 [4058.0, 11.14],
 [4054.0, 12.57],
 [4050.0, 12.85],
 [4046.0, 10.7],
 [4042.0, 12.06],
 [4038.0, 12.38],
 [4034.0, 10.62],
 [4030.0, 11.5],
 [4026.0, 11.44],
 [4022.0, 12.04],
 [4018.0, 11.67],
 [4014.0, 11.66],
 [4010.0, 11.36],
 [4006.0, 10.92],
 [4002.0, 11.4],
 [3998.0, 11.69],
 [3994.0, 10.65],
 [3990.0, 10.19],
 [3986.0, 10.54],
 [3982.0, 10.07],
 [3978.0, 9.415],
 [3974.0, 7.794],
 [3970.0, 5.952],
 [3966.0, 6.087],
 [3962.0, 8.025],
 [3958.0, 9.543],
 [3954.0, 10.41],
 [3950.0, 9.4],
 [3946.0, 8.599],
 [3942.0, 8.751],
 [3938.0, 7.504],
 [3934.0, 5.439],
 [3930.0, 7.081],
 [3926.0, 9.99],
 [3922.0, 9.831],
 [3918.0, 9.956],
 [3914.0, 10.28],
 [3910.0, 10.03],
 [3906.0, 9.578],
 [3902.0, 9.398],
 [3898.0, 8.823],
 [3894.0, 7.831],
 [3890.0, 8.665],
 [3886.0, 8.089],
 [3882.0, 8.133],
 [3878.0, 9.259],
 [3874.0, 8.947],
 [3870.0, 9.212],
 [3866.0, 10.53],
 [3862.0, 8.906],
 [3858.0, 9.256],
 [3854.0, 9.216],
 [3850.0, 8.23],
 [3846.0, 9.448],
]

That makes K 1.36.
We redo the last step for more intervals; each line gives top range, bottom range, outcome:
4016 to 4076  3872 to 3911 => 1.42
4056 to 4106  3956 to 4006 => 1.23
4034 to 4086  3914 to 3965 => 1.40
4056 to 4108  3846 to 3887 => 1.34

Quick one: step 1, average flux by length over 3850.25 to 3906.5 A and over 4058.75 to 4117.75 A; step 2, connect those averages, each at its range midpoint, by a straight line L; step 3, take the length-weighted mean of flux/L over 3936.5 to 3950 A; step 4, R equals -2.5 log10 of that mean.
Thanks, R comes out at 0.13 mag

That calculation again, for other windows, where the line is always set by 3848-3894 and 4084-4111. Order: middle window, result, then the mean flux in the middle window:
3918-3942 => 0.14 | 8.2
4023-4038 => -0.14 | 11.4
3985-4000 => -0.11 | 10.8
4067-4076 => -0.11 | 11.4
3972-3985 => 0.05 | 9.2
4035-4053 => -0.18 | 12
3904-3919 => -0.09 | 9.96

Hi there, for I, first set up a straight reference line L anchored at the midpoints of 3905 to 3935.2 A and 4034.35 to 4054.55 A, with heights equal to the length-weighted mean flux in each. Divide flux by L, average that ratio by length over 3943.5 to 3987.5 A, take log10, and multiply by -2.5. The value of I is 0.167 mag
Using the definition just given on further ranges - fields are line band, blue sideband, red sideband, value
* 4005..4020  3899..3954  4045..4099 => -0.111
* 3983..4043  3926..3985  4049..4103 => -0.171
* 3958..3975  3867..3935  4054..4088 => 0.333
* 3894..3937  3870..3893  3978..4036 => 0.038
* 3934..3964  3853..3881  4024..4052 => 0.202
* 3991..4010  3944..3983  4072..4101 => -0.211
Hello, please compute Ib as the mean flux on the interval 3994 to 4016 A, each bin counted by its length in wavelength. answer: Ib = 11.3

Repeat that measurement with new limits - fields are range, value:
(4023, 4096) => 11.4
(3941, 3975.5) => 8.28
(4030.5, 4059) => 11.8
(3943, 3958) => 9.43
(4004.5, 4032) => 11.5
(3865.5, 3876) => 9.42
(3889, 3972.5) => 8.62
